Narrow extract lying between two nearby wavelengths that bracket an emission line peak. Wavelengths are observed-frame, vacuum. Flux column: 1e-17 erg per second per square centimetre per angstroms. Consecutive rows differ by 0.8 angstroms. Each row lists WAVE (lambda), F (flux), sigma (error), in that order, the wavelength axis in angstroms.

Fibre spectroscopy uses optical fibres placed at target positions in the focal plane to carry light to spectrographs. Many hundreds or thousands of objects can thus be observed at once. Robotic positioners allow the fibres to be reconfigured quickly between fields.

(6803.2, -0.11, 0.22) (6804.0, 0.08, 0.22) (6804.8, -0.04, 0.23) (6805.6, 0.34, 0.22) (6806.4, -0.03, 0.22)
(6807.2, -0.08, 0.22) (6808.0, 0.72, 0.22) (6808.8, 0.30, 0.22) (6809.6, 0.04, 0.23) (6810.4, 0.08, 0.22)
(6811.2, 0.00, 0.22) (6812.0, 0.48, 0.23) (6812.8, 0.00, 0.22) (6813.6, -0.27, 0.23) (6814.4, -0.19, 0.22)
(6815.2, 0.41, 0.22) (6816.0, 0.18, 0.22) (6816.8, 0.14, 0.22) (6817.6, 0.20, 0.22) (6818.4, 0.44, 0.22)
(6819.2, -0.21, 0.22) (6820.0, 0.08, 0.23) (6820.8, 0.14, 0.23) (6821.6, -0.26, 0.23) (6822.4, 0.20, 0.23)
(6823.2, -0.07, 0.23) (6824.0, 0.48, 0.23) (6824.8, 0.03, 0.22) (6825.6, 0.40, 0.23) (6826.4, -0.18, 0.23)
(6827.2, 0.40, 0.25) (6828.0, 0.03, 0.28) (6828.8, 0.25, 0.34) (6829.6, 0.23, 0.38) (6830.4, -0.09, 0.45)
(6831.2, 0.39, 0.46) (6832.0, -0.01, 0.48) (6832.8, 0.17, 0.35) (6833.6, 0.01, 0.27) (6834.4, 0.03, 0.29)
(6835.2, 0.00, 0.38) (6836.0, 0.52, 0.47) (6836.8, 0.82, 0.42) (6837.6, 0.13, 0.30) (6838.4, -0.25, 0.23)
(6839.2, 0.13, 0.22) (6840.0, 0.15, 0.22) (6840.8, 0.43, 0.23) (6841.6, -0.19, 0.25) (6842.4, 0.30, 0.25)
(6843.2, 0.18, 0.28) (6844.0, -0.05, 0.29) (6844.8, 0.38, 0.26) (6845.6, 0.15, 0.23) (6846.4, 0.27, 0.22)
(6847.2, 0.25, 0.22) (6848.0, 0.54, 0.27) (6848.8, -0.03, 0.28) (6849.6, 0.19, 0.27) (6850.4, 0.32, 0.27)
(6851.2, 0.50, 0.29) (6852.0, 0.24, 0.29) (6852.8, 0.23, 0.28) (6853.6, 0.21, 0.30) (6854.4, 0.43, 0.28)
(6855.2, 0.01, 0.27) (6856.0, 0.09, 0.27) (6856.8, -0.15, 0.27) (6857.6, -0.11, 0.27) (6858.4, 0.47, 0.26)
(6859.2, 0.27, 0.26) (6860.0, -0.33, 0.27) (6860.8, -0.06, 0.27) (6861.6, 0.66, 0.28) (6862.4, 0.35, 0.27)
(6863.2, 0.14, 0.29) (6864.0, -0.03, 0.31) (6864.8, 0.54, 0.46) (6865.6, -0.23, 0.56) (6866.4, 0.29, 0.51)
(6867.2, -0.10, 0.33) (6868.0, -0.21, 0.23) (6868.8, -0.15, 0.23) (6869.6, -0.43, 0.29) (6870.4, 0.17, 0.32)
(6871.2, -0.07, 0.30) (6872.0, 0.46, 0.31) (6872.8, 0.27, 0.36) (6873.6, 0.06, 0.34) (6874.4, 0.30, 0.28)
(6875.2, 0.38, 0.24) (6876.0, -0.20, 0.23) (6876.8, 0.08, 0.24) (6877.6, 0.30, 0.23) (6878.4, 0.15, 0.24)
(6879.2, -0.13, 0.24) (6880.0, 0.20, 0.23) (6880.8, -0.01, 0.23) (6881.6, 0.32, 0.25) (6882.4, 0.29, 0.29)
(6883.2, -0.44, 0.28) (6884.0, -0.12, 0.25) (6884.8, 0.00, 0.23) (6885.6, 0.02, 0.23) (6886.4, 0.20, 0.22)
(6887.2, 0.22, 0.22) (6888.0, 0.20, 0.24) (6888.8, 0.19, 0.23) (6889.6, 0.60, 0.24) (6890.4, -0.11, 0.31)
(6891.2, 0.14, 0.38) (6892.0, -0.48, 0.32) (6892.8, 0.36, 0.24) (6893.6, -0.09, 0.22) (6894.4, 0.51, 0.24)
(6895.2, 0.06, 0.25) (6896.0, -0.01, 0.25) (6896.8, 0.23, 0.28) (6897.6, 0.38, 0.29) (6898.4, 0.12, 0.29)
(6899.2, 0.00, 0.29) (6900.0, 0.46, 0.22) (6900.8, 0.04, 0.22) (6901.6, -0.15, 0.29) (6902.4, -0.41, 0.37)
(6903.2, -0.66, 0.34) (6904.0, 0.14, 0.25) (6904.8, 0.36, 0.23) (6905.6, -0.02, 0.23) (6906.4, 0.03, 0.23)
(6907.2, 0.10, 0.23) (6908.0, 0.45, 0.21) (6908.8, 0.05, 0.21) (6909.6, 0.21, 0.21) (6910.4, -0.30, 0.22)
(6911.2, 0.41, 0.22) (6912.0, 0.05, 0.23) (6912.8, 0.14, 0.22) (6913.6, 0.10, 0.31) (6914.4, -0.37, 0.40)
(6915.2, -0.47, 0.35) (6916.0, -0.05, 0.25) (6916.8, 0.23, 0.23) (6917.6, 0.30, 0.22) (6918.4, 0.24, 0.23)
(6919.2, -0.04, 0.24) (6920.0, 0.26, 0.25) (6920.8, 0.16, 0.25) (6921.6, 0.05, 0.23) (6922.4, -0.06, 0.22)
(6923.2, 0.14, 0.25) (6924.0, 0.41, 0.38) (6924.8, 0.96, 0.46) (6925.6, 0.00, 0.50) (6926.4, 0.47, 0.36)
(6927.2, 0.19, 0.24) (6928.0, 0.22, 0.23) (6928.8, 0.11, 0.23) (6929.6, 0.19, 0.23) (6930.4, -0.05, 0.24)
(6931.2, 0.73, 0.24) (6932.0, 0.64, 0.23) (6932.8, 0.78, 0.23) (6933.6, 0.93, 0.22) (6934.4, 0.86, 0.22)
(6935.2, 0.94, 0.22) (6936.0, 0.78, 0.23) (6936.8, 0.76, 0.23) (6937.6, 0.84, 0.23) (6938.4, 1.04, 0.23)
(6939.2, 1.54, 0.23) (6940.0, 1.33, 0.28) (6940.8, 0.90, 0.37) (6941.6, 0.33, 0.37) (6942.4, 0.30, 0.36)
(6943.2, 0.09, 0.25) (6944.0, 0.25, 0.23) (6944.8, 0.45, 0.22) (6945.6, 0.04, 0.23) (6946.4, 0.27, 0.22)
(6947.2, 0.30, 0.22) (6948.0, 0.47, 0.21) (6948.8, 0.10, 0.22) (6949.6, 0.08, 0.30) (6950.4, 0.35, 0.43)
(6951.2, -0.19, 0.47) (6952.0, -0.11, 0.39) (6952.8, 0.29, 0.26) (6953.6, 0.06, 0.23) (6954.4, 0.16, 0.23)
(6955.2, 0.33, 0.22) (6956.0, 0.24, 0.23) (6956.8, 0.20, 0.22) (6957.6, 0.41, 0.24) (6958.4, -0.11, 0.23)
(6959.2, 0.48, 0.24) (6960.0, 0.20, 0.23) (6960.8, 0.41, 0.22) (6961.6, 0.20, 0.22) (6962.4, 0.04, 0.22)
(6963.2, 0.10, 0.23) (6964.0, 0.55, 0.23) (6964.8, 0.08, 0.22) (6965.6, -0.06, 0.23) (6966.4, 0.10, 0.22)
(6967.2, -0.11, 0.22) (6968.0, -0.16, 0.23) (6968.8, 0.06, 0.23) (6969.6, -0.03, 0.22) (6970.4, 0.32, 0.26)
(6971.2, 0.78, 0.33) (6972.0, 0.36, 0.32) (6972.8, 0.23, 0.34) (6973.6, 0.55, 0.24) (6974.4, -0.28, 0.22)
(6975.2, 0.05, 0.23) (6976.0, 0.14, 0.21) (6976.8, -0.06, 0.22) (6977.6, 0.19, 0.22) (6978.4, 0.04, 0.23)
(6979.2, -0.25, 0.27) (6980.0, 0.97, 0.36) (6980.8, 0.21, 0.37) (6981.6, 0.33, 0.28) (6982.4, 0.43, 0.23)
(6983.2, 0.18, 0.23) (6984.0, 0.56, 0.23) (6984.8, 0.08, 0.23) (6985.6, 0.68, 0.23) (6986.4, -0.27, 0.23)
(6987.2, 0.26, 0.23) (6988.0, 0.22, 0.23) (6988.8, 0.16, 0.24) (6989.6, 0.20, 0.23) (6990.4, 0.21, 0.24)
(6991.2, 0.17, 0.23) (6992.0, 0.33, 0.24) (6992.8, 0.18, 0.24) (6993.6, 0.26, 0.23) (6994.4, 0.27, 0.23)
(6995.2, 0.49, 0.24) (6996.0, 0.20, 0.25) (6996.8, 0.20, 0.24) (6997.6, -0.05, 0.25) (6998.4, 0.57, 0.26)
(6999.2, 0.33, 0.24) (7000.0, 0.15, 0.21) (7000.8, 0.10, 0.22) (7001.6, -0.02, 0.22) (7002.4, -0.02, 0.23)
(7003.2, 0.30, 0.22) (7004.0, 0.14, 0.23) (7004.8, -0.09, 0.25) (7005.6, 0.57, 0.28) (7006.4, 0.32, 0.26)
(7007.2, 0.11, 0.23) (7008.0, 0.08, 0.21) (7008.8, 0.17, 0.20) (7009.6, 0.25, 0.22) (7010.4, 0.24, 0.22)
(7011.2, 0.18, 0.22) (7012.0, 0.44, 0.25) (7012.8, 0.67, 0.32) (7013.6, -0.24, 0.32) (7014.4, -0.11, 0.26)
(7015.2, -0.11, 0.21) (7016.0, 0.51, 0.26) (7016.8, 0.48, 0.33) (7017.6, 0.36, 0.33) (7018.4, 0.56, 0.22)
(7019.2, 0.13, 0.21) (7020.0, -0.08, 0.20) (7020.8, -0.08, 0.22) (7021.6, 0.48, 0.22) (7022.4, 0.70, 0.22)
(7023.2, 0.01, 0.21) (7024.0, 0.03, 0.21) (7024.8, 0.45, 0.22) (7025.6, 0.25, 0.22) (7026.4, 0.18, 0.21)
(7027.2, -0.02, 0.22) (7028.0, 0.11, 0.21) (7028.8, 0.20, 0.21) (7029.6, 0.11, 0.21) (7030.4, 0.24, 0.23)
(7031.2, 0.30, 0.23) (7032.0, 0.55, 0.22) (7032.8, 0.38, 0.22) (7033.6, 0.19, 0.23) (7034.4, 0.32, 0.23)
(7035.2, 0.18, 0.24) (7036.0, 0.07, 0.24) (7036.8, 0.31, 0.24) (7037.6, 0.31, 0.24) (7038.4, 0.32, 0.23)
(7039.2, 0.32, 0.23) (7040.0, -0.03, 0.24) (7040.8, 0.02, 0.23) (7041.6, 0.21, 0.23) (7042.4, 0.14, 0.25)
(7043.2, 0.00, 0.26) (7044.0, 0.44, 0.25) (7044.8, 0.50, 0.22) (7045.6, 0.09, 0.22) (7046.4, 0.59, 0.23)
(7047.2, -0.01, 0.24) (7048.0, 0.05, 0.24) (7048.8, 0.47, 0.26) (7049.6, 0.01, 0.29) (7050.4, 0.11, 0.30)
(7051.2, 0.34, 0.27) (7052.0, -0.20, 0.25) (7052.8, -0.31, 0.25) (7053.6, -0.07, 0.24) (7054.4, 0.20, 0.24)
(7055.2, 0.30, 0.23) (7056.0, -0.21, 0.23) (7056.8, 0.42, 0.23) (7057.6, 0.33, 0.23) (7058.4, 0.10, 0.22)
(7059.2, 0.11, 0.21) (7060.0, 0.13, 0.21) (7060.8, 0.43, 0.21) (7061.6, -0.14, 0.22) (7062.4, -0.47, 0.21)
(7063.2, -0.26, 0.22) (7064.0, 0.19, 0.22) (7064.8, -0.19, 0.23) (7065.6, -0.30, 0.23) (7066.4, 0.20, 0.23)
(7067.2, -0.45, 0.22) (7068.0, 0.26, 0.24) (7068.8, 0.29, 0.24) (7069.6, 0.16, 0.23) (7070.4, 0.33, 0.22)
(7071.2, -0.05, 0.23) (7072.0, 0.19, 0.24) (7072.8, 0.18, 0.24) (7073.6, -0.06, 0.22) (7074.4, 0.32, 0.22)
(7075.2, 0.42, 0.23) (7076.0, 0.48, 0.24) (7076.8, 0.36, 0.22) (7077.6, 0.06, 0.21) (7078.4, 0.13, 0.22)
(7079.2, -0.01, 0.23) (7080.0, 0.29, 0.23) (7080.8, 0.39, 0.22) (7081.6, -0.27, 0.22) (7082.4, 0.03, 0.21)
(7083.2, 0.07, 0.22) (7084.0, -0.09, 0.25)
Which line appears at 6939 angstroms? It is [O II]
